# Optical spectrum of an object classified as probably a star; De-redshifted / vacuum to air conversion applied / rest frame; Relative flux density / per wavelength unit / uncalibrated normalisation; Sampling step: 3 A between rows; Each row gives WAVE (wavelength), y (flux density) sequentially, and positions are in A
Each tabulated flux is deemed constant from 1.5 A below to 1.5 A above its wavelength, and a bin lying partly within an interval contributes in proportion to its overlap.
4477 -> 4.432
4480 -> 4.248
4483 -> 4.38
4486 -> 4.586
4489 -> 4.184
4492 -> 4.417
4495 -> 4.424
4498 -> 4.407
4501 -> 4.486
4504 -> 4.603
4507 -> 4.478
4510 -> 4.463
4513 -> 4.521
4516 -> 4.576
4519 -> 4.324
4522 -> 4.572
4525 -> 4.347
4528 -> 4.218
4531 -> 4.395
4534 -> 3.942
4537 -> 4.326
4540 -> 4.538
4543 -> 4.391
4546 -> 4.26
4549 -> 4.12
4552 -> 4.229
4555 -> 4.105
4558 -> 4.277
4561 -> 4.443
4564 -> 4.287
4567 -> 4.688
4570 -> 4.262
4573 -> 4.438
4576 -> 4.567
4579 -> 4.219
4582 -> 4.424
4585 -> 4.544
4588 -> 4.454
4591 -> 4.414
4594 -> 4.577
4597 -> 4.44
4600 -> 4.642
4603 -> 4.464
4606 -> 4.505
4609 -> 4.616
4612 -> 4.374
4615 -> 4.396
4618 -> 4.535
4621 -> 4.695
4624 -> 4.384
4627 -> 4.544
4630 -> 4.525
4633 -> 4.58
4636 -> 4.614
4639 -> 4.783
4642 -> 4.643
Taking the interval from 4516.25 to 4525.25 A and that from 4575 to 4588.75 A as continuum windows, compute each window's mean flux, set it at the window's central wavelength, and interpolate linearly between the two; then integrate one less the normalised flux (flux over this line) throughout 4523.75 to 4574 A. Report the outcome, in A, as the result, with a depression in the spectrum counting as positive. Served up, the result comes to 1.5 A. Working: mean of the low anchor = 4.45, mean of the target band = 4.31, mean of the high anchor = 4.44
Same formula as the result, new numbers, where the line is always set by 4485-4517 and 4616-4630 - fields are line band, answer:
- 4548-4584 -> 1.25 A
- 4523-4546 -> 0.88 A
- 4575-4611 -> 0.24 A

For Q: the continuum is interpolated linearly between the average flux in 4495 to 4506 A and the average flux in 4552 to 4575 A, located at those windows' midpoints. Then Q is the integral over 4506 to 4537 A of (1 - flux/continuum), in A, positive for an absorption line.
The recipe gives 0.4 A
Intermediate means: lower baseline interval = 4.49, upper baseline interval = 4.35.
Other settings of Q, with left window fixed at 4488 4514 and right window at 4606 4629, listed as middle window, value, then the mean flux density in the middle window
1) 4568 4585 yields 0.3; 4.41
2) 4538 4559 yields 0.9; 4.28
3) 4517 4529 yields 0.2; 4.38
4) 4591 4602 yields -0.1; 4.53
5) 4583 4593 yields 0.0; 4.47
